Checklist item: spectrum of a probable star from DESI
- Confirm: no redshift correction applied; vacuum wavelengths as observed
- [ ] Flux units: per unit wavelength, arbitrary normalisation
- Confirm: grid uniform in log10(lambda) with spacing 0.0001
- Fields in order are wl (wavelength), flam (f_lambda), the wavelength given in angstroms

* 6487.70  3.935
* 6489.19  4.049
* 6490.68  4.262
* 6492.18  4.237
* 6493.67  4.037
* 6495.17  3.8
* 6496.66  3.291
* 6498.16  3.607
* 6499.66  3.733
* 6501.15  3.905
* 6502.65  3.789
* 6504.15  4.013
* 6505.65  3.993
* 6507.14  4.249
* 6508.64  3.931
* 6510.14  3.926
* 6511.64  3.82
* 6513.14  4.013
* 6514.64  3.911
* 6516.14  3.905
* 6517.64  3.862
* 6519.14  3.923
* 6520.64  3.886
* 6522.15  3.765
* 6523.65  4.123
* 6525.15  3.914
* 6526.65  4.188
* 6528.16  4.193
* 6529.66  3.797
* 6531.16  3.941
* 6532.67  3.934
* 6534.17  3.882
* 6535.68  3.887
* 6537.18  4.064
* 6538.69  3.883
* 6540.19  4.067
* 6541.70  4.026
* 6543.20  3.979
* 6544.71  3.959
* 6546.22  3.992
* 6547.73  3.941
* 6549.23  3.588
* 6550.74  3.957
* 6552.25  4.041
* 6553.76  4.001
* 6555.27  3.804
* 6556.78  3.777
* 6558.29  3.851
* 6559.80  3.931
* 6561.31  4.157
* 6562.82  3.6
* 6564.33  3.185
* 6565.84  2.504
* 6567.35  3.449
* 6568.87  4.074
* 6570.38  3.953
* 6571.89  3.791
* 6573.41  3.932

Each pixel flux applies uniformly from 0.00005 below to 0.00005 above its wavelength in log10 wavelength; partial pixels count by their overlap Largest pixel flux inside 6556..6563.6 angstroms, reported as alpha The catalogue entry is 4.157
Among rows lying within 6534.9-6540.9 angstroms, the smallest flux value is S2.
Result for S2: 3.883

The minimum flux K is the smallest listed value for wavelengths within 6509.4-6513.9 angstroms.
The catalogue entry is 3.82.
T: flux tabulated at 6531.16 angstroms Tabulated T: 3.941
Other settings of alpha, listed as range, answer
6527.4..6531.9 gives 4.193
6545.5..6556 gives 4.041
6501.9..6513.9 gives 4.249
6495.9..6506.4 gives 4.013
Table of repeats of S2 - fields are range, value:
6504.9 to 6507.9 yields 3.993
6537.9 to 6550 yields 3.588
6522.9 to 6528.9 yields 3.914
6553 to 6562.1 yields 3.777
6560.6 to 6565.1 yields 3.185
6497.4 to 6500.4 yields 3.607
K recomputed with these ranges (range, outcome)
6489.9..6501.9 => 3.291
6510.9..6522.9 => 3.765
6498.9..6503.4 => 3.733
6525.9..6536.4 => 3.797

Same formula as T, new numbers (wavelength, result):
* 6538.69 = 3.883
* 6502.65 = 3.789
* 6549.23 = 3.588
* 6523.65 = 4.123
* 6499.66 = 3.733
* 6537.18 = 4.064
